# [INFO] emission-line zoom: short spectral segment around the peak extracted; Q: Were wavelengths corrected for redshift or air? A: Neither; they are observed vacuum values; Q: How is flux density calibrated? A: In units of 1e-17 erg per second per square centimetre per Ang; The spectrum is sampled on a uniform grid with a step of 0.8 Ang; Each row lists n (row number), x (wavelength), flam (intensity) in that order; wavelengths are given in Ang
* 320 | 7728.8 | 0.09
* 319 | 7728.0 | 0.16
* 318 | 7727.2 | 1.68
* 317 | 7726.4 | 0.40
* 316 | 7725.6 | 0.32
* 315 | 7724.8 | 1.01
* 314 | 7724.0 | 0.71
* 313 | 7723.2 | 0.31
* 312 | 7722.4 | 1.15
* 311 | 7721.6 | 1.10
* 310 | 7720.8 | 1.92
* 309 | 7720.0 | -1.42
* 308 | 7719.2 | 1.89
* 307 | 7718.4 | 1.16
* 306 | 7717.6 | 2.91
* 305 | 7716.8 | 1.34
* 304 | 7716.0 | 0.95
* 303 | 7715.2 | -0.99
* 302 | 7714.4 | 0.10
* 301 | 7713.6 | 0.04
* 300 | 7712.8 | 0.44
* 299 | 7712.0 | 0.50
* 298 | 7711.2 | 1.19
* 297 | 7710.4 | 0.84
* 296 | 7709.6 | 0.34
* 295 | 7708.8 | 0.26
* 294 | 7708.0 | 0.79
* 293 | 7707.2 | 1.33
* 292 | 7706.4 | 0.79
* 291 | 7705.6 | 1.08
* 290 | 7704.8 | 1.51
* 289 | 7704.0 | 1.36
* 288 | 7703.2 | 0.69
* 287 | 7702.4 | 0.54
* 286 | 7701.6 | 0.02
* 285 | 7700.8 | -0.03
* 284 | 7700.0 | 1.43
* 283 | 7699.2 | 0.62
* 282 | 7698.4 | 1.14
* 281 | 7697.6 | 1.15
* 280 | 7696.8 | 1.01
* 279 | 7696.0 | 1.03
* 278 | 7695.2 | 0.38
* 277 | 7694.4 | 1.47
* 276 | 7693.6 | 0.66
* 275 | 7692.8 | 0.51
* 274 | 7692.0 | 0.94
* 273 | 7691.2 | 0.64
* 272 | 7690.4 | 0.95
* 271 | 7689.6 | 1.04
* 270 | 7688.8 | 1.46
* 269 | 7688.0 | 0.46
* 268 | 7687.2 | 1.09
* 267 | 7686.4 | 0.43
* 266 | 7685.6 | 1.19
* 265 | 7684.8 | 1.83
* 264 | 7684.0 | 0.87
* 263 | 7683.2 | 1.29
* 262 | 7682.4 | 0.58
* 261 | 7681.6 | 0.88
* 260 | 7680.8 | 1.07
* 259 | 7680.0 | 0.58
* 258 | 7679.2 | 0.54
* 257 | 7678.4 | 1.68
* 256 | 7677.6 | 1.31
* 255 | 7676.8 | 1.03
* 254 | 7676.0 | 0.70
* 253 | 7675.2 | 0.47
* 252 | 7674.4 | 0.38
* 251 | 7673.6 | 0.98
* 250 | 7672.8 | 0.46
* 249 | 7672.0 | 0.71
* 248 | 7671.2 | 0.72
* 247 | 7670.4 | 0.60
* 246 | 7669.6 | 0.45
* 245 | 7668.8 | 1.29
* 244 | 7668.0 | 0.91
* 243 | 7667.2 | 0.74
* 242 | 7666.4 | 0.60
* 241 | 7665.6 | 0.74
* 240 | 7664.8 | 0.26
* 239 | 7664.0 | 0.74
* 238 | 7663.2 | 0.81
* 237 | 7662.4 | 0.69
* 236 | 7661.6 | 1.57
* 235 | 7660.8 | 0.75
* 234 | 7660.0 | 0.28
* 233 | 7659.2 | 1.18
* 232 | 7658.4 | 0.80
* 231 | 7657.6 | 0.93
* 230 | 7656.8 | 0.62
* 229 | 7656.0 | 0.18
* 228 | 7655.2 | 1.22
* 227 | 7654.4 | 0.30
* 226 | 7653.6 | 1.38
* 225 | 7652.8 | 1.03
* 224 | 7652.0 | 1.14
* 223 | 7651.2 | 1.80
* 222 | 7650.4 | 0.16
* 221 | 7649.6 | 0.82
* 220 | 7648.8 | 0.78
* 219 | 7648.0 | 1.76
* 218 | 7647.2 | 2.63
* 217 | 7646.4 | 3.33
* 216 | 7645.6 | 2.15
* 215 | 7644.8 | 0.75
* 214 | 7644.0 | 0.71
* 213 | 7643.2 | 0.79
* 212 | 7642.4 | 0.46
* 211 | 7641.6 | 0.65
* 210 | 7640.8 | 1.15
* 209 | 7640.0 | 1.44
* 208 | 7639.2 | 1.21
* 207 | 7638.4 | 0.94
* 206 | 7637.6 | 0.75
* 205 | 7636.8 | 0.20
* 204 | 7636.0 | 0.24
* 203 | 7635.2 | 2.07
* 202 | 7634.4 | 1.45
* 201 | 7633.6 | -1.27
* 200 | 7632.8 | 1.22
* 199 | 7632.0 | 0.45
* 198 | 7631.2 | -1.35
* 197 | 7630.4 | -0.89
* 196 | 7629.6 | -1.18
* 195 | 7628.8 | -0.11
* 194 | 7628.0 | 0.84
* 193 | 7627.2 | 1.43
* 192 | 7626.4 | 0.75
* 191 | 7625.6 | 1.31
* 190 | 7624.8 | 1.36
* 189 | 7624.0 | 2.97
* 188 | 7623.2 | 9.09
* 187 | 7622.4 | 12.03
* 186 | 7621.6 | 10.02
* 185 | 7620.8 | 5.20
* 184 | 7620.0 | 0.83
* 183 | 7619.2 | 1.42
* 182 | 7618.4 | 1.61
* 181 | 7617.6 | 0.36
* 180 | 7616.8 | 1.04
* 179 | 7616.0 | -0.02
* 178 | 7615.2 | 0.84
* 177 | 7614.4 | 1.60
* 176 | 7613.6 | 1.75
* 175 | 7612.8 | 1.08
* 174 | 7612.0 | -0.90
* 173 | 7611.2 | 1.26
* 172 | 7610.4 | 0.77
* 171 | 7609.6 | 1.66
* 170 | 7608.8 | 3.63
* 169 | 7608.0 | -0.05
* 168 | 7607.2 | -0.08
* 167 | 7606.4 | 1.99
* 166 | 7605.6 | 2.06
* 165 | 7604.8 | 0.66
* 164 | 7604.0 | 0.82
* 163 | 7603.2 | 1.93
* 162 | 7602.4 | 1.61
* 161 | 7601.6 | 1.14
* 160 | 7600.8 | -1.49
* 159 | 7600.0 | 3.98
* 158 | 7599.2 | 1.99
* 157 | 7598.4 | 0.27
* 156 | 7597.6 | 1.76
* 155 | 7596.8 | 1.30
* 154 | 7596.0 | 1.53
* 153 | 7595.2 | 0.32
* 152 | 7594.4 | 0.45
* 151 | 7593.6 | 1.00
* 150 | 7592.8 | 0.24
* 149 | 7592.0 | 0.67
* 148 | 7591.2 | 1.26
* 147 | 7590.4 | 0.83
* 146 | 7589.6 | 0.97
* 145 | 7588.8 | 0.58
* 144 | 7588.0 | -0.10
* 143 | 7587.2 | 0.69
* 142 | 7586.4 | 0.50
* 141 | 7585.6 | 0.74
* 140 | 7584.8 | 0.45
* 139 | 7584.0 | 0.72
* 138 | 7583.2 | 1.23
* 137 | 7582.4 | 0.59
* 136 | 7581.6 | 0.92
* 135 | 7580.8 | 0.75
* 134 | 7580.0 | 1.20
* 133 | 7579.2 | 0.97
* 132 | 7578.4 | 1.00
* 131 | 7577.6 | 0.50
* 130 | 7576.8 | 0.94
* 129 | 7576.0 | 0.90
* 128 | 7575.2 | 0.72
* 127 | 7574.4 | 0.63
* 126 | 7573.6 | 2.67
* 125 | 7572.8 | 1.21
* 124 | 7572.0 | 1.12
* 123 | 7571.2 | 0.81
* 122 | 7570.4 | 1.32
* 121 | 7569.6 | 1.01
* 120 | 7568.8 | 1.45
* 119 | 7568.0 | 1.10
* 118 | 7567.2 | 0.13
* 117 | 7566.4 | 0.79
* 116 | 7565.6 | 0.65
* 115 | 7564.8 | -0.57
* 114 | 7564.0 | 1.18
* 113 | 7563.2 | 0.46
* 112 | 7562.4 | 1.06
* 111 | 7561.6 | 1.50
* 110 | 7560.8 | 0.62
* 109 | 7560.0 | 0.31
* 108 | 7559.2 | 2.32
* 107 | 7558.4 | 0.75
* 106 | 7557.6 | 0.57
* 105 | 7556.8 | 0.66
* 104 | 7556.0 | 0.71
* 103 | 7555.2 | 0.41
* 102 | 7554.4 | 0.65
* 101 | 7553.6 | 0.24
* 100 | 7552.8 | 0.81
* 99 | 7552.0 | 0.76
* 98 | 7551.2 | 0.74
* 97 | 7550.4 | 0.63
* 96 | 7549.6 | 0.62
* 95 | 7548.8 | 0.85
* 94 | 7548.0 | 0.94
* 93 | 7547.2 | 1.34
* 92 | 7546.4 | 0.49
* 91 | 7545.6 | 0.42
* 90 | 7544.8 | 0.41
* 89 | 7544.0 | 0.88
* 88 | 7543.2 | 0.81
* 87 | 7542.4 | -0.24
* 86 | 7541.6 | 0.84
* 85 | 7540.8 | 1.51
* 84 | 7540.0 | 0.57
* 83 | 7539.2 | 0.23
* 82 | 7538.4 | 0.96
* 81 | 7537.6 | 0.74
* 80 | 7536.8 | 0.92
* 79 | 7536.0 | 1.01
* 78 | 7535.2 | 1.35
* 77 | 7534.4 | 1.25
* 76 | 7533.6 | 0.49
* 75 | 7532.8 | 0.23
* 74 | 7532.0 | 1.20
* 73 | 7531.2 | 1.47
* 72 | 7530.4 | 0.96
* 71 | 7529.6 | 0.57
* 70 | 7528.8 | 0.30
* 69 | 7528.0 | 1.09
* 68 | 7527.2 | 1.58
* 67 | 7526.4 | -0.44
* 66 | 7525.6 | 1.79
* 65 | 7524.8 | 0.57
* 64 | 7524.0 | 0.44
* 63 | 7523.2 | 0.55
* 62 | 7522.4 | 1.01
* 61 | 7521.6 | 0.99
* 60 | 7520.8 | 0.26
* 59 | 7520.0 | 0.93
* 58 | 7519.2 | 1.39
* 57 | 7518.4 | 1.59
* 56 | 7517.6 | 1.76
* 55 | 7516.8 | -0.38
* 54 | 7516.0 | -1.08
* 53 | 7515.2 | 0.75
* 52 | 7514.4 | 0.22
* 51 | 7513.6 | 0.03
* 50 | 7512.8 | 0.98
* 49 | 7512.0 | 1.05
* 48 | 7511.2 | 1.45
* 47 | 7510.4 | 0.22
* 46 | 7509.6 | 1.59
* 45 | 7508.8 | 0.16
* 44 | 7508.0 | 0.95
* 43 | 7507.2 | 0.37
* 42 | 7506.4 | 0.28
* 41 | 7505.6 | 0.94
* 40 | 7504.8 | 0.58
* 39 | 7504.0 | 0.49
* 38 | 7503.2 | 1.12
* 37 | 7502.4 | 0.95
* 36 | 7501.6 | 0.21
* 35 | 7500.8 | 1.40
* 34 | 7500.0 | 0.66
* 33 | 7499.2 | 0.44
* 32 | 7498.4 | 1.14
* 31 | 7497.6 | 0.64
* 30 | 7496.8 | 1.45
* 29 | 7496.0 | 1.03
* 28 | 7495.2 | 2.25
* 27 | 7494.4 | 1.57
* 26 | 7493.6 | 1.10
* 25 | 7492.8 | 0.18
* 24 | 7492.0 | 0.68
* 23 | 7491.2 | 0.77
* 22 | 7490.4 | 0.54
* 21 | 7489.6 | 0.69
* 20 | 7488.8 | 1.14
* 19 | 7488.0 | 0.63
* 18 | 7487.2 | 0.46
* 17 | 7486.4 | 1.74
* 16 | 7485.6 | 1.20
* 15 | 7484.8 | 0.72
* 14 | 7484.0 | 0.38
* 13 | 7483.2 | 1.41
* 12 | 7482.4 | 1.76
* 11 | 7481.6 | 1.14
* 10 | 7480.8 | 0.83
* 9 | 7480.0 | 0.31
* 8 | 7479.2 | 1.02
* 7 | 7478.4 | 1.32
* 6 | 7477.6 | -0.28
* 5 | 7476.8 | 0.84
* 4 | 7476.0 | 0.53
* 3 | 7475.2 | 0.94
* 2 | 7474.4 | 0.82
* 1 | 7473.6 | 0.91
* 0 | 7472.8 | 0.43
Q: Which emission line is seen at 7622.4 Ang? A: H-alpha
